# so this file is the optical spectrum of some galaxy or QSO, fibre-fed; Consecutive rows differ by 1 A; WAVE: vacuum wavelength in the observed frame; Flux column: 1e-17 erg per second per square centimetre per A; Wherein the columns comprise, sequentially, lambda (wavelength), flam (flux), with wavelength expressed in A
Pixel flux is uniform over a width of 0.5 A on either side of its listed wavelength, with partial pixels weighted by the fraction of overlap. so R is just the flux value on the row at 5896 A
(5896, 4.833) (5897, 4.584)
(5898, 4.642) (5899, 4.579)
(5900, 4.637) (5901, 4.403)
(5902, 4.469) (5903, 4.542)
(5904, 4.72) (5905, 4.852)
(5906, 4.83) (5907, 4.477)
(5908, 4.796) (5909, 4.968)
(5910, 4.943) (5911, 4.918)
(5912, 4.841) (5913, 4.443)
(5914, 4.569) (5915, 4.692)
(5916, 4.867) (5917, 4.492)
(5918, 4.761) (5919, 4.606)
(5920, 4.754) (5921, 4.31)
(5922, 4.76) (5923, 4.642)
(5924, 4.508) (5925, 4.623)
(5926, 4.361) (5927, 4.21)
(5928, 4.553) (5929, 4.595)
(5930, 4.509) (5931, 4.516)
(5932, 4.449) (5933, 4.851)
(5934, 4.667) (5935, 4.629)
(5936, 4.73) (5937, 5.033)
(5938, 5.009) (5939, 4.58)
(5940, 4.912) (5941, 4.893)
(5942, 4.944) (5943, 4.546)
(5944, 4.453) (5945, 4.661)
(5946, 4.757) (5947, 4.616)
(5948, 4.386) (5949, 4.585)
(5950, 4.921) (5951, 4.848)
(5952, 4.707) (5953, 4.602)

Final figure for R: 4.833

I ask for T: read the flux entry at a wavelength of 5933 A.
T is 4.851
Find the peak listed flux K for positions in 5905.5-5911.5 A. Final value 4.968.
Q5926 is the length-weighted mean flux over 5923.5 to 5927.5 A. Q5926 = 4.43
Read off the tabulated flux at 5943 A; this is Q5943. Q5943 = 4.546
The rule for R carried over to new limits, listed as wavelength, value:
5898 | 4.642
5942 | 4.944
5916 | 4.867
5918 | 4.761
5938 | 5.009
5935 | 4.629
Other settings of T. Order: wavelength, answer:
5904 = 4.72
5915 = 4.692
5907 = 4.477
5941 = 4.893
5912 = 4.841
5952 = 4.707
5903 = 4.542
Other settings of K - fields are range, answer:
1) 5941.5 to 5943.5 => 4.944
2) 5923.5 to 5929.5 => 4.623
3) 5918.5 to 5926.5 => 4.76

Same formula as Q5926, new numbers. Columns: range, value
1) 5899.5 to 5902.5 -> 4.5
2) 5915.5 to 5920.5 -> 4.7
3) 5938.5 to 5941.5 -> 4.79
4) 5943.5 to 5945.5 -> 4.56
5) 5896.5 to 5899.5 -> 4.6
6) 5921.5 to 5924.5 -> 4.64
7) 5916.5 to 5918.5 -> 4.63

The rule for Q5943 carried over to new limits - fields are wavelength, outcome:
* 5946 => 4.757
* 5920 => 4.754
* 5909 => 4.968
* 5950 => 4.921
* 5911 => 4.918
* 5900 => 4.637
